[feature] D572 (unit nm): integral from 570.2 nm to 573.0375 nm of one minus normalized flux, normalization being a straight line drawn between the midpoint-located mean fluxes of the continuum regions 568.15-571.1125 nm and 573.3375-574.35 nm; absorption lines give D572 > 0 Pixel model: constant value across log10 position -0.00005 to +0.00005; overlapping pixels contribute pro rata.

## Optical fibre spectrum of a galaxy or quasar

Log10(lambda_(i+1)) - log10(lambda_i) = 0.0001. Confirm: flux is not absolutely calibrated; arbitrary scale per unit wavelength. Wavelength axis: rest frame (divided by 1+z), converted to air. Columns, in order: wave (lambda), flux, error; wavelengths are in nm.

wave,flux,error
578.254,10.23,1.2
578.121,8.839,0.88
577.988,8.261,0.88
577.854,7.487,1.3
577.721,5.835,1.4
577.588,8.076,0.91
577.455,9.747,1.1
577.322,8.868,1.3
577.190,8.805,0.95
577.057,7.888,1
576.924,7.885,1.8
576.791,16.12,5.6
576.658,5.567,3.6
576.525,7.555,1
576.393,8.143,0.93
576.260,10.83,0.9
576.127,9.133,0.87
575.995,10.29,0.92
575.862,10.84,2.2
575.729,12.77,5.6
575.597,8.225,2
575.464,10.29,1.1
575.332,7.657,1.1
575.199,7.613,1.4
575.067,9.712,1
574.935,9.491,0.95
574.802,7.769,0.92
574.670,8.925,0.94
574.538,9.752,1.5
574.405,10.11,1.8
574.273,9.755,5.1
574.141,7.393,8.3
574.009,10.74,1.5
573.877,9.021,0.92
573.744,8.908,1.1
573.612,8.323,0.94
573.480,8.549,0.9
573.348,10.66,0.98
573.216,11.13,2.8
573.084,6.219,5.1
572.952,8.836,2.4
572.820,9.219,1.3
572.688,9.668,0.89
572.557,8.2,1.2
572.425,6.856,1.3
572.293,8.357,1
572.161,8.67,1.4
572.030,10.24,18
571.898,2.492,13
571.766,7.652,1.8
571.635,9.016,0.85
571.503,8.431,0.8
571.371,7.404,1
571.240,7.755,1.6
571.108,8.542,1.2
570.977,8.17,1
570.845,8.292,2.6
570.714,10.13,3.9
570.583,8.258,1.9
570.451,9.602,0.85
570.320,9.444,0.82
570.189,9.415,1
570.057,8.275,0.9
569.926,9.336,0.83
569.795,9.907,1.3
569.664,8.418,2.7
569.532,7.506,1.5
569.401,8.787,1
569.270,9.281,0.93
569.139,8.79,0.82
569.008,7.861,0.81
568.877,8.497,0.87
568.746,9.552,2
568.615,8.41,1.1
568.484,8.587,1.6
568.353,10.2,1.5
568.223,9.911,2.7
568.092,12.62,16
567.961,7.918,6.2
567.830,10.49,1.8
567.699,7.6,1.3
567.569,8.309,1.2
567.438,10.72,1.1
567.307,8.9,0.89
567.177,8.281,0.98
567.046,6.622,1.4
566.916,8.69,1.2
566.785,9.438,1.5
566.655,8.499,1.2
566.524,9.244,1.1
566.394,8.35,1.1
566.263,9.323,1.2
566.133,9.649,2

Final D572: 0.21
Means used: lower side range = 8.94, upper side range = 9.1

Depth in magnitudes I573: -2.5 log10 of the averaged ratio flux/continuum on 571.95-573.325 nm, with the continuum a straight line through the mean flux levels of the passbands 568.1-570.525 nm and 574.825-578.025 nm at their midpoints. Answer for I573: 0.038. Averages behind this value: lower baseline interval 9.07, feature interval 8.74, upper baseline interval 9.03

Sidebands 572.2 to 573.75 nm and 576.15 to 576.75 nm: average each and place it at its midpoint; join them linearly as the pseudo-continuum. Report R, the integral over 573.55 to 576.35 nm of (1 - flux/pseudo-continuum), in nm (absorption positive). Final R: -0.27 nm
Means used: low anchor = 8.74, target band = 9.4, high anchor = 8.44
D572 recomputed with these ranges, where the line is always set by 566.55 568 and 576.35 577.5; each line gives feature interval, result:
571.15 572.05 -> 0.14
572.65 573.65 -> -0.02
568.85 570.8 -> -0.03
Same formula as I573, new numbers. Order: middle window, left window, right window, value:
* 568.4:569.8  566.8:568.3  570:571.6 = 0.03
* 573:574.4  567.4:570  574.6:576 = 0.02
